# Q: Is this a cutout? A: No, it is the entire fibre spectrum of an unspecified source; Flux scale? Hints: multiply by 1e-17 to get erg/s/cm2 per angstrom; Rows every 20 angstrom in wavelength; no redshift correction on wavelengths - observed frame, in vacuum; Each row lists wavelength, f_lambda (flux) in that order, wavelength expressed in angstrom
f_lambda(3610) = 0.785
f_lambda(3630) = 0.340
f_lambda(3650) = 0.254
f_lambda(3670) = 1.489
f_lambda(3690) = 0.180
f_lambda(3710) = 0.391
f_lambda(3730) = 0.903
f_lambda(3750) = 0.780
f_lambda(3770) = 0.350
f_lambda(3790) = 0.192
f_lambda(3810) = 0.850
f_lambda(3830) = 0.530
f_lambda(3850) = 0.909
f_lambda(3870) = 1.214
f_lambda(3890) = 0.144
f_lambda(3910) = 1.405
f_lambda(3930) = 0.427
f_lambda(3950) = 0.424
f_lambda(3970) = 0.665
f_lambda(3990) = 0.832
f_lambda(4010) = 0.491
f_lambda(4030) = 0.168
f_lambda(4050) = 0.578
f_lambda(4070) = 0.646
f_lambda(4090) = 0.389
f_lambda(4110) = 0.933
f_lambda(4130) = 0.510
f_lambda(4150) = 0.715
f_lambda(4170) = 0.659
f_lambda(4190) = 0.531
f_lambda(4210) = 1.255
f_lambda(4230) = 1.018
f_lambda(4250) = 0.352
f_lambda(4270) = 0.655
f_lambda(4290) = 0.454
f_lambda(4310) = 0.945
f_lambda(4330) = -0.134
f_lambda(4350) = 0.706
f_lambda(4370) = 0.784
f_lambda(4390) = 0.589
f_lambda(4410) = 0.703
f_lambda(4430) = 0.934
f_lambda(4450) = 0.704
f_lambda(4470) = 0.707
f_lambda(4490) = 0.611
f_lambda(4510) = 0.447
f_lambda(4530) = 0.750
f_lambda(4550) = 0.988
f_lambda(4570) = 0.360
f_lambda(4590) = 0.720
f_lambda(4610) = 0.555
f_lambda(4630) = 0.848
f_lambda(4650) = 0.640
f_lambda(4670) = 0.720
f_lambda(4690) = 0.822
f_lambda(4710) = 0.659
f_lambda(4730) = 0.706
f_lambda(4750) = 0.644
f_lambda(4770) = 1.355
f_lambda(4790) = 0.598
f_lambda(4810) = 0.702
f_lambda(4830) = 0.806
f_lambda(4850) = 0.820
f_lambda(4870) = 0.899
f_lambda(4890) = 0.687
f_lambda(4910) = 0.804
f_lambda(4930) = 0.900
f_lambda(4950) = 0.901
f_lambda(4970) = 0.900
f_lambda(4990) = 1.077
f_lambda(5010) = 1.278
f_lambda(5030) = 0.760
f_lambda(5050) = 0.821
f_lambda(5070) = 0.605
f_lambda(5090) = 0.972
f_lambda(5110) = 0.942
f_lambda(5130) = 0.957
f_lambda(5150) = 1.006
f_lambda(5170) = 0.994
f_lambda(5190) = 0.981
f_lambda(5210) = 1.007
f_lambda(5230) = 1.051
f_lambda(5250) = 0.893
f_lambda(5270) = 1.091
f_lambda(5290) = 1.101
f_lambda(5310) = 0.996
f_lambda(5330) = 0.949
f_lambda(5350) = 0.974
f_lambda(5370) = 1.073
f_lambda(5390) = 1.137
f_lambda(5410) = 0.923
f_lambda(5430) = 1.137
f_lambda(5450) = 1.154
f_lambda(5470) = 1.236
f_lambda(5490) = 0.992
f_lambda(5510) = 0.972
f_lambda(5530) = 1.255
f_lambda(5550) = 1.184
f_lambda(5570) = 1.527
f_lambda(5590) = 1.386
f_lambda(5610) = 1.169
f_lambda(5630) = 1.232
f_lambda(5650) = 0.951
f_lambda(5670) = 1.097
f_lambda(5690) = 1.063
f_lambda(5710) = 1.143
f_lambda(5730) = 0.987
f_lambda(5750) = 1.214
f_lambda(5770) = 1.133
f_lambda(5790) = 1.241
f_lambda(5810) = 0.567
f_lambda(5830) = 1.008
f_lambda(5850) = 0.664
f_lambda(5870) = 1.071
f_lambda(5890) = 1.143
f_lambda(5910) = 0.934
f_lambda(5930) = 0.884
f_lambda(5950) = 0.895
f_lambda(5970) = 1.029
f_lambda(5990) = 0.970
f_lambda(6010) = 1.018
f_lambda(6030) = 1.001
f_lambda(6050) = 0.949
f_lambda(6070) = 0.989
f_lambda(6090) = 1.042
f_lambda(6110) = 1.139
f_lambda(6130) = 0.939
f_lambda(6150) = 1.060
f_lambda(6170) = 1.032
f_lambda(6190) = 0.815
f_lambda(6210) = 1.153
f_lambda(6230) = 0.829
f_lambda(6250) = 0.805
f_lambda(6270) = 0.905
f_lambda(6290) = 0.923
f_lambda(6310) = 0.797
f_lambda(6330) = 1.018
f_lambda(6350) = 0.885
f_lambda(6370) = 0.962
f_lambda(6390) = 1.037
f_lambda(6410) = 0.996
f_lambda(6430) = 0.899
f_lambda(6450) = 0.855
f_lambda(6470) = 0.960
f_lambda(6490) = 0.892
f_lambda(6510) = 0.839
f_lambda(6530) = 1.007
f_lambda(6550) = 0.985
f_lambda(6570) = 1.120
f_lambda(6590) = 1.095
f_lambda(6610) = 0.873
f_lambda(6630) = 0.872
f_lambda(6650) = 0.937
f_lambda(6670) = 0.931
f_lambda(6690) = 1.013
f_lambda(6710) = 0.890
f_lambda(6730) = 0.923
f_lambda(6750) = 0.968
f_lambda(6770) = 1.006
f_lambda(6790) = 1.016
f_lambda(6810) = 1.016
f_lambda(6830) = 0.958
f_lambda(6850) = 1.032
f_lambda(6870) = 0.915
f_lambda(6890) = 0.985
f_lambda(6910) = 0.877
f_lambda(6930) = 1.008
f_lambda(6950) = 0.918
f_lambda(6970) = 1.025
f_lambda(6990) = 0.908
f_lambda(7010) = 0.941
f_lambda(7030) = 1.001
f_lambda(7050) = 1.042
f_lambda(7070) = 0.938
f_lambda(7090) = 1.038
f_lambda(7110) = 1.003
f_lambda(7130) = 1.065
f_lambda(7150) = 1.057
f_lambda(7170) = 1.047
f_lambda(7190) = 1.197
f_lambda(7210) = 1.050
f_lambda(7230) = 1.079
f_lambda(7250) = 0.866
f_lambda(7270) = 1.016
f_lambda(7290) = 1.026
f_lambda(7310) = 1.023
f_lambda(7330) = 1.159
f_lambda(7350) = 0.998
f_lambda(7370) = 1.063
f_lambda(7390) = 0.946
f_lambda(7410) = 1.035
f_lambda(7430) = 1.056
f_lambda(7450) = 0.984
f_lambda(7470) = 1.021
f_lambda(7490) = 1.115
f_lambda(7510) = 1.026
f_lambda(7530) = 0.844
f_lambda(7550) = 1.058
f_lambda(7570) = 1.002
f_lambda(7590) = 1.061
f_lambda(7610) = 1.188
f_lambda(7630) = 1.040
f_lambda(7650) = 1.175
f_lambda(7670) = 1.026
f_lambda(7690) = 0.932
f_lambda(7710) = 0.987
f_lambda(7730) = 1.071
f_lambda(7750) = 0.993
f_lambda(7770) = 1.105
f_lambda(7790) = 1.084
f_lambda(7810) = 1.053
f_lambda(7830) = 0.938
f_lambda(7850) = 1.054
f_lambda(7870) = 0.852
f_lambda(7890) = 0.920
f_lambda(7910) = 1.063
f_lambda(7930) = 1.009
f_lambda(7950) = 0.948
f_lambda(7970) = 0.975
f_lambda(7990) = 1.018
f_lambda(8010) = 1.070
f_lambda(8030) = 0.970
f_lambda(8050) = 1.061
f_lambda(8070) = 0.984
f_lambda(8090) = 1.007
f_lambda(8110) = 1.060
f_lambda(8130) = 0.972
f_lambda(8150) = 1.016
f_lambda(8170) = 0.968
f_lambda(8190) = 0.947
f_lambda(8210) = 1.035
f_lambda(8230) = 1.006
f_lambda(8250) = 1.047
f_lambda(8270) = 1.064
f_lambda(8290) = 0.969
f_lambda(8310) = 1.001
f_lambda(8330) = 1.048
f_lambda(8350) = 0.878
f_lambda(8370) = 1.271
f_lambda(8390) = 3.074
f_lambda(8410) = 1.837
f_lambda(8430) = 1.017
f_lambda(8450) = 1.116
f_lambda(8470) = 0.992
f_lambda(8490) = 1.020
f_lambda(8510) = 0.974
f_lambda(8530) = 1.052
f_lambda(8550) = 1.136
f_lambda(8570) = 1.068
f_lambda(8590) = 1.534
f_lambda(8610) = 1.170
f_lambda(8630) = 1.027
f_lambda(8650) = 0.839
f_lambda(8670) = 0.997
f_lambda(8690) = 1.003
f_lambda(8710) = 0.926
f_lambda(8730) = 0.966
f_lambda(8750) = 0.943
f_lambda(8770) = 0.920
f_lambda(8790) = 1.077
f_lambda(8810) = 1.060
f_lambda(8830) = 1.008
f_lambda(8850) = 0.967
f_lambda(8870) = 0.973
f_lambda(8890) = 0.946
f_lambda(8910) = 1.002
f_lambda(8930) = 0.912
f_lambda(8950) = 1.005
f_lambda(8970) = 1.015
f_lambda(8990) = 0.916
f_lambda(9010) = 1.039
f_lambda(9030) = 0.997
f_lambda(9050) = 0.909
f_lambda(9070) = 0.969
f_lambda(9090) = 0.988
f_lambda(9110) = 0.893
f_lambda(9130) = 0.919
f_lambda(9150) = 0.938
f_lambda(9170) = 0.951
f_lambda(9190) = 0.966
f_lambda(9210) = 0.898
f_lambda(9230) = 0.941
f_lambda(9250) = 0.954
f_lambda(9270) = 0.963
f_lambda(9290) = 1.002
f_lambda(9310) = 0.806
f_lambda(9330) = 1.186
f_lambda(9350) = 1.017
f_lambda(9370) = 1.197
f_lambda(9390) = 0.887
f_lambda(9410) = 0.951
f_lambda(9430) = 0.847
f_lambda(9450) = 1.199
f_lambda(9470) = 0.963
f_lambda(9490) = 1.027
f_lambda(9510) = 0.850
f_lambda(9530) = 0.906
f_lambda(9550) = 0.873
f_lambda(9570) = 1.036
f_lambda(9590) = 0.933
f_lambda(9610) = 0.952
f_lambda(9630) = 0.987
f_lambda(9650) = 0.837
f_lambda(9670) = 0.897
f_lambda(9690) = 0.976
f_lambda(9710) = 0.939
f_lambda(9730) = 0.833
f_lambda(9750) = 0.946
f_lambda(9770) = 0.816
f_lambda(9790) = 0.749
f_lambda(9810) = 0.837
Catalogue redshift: 0.28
